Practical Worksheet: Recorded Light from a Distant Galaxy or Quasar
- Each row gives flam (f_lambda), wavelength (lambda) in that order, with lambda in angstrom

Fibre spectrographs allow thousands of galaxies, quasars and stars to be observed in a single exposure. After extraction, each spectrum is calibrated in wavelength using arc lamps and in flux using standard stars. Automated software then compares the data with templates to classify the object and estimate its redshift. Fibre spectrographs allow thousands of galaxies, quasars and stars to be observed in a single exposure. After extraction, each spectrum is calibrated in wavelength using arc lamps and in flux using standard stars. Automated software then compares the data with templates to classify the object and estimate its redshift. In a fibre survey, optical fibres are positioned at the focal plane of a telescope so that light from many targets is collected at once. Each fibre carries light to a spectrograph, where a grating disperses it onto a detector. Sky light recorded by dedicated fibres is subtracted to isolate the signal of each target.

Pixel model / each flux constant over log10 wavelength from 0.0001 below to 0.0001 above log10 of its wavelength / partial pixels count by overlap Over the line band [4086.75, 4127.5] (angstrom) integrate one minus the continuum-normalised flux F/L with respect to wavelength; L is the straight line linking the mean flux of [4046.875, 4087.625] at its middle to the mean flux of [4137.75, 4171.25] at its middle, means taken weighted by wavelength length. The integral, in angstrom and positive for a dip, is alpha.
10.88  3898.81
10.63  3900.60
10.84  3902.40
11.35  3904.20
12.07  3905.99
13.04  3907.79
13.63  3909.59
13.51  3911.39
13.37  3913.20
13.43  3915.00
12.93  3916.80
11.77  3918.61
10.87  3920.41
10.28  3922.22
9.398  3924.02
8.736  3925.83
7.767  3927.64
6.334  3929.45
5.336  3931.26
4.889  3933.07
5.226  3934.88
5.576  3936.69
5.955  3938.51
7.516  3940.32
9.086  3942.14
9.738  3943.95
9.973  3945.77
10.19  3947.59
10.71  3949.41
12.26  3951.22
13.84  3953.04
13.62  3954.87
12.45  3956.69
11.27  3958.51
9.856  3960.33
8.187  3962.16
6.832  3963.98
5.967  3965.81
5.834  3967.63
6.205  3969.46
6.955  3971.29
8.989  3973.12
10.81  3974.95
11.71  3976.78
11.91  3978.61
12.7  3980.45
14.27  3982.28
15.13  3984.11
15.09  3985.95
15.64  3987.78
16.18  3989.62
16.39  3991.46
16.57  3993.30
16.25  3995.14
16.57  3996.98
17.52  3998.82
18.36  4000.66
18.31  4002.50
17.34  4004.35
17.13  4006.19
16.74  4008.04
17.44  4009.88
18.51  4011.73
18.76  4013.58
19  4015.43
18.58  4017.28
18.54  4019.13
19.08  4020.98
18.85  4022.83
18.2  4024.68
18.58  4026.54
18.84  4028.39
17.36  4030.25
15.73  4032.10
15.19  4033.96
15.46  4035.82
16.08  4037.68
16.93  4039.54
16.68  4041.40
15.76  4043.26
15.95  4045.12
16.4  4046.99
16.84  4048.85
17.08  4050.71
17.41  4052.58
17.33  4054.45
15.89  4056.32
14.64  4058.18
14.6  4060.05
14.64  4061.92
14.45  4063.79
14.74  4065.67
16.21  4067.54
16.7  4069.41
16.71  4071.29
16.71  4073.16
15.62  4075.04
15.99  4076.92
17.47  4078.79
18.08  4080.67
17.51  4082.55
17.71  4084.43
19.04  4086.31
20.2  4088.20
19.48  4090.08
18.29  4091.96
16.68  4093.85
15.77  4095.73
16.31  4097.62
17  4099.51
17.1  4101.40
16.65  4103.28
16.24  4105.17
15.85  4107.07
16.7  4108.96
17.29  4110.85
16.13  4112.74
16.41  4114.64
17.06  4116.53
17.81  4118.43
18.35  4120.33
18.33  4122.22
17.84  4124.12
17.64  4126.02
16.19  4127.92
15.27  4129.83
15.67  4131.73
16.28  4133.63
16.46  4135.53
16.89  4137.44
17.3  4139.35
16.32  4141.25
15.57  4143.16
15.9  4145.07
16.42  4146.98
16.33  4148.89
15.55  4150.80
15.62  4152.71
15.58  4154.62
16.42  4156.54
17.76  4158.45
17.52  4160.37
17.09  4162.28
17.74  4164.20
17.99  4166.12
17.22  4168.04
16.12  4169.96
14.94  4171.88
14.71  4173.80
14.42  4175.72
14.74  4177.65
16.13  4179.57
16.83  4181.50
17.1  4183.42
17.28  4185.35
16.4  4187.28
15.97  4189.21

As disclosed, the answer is -1.9 angstrom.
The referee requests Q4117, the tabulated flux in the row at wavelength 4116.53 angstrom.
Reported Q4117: 17.06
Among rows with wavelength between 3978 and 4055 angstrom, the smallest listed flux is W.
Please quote 11.91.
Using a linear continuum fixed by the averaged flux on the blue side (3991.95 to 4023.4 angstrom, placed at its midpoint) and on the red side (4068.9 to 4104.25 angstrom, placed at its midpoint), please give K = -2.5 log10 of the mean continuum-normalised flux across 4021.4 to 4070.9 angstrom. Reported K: 0.07 mag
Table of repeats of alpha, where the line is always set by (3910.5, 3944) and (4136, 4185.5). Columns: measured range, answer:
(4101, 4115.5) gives -1.81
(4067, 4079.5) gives -2.65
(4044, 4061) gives -4.32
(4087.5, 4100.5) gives -3.09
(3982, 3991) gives -3.74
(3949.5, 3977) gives 1.27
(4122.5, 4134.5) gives -0.98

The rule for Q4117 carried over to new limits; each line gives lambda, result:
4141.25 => 16.32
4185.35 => 17.28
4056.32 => 15.89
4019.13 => 18.54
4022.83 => 18.85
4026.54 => 18.58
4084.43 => 17.71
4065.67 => 14.74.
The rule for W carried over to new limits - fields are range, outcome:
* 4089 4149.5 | 15.27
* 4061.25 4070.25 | 14.45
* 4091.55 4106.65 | 15.77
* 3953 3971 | 5.834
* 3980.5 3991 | 14.27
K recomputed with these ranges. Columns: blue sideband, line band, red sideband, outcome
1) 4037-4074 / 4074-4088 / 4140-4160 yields -0.09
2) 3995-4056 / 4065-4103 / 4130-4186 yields -0.02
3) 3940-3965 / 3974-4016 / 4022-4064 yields -0.20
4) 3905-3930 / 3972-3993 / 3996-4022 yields 0.19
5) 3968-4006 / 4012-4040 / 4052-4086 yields -0.17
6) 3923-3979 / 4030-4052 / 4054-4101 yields -0.13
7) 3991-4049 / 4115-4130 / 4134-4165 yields -0.04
